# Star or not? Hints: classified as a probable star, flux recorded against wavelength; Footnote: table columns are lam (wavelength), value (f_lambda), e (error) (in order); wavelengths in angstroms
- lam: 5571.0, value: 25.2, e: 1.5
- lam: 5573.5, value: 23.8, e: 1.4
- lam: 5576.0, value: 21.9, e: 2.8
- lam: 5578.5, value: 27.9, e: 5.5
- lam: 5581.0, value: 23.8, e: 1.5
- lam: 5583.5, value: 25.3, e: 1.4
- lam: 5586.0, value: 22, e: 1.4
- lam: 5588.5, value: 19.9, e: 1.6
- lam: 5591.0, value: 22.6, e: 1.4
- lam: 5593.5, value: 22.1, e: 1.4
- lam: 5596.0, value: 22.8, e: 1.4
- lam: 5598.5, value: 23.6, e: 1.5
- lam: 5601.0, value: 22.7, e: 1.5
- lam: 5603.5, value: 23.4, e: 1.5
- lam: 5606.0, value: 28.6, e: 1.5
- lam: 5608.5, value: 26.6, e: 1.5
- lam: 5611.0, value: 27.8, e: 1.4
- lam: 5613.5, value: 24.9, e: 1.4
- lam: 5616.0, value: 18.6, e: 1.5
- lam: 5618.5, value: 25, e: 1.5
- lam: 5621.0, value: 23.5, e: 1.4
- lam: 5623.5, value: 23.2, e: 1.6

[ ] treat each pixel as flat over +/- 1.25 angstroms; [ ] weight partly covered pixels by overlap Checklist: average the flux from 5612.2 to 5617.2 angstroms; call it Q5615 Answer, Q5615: 21.8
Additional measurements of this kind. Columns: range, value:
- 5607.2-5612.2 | 27.2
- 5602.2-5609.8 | 26.2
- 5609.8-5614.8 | 26.3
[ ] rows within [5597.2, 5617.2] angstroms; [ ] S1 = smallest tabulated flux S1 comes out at 18.6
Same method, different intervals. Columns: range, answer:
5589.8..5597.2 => 22.1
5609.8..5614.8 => 24.9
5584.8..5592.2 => 19.9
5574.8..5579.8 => 21.9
